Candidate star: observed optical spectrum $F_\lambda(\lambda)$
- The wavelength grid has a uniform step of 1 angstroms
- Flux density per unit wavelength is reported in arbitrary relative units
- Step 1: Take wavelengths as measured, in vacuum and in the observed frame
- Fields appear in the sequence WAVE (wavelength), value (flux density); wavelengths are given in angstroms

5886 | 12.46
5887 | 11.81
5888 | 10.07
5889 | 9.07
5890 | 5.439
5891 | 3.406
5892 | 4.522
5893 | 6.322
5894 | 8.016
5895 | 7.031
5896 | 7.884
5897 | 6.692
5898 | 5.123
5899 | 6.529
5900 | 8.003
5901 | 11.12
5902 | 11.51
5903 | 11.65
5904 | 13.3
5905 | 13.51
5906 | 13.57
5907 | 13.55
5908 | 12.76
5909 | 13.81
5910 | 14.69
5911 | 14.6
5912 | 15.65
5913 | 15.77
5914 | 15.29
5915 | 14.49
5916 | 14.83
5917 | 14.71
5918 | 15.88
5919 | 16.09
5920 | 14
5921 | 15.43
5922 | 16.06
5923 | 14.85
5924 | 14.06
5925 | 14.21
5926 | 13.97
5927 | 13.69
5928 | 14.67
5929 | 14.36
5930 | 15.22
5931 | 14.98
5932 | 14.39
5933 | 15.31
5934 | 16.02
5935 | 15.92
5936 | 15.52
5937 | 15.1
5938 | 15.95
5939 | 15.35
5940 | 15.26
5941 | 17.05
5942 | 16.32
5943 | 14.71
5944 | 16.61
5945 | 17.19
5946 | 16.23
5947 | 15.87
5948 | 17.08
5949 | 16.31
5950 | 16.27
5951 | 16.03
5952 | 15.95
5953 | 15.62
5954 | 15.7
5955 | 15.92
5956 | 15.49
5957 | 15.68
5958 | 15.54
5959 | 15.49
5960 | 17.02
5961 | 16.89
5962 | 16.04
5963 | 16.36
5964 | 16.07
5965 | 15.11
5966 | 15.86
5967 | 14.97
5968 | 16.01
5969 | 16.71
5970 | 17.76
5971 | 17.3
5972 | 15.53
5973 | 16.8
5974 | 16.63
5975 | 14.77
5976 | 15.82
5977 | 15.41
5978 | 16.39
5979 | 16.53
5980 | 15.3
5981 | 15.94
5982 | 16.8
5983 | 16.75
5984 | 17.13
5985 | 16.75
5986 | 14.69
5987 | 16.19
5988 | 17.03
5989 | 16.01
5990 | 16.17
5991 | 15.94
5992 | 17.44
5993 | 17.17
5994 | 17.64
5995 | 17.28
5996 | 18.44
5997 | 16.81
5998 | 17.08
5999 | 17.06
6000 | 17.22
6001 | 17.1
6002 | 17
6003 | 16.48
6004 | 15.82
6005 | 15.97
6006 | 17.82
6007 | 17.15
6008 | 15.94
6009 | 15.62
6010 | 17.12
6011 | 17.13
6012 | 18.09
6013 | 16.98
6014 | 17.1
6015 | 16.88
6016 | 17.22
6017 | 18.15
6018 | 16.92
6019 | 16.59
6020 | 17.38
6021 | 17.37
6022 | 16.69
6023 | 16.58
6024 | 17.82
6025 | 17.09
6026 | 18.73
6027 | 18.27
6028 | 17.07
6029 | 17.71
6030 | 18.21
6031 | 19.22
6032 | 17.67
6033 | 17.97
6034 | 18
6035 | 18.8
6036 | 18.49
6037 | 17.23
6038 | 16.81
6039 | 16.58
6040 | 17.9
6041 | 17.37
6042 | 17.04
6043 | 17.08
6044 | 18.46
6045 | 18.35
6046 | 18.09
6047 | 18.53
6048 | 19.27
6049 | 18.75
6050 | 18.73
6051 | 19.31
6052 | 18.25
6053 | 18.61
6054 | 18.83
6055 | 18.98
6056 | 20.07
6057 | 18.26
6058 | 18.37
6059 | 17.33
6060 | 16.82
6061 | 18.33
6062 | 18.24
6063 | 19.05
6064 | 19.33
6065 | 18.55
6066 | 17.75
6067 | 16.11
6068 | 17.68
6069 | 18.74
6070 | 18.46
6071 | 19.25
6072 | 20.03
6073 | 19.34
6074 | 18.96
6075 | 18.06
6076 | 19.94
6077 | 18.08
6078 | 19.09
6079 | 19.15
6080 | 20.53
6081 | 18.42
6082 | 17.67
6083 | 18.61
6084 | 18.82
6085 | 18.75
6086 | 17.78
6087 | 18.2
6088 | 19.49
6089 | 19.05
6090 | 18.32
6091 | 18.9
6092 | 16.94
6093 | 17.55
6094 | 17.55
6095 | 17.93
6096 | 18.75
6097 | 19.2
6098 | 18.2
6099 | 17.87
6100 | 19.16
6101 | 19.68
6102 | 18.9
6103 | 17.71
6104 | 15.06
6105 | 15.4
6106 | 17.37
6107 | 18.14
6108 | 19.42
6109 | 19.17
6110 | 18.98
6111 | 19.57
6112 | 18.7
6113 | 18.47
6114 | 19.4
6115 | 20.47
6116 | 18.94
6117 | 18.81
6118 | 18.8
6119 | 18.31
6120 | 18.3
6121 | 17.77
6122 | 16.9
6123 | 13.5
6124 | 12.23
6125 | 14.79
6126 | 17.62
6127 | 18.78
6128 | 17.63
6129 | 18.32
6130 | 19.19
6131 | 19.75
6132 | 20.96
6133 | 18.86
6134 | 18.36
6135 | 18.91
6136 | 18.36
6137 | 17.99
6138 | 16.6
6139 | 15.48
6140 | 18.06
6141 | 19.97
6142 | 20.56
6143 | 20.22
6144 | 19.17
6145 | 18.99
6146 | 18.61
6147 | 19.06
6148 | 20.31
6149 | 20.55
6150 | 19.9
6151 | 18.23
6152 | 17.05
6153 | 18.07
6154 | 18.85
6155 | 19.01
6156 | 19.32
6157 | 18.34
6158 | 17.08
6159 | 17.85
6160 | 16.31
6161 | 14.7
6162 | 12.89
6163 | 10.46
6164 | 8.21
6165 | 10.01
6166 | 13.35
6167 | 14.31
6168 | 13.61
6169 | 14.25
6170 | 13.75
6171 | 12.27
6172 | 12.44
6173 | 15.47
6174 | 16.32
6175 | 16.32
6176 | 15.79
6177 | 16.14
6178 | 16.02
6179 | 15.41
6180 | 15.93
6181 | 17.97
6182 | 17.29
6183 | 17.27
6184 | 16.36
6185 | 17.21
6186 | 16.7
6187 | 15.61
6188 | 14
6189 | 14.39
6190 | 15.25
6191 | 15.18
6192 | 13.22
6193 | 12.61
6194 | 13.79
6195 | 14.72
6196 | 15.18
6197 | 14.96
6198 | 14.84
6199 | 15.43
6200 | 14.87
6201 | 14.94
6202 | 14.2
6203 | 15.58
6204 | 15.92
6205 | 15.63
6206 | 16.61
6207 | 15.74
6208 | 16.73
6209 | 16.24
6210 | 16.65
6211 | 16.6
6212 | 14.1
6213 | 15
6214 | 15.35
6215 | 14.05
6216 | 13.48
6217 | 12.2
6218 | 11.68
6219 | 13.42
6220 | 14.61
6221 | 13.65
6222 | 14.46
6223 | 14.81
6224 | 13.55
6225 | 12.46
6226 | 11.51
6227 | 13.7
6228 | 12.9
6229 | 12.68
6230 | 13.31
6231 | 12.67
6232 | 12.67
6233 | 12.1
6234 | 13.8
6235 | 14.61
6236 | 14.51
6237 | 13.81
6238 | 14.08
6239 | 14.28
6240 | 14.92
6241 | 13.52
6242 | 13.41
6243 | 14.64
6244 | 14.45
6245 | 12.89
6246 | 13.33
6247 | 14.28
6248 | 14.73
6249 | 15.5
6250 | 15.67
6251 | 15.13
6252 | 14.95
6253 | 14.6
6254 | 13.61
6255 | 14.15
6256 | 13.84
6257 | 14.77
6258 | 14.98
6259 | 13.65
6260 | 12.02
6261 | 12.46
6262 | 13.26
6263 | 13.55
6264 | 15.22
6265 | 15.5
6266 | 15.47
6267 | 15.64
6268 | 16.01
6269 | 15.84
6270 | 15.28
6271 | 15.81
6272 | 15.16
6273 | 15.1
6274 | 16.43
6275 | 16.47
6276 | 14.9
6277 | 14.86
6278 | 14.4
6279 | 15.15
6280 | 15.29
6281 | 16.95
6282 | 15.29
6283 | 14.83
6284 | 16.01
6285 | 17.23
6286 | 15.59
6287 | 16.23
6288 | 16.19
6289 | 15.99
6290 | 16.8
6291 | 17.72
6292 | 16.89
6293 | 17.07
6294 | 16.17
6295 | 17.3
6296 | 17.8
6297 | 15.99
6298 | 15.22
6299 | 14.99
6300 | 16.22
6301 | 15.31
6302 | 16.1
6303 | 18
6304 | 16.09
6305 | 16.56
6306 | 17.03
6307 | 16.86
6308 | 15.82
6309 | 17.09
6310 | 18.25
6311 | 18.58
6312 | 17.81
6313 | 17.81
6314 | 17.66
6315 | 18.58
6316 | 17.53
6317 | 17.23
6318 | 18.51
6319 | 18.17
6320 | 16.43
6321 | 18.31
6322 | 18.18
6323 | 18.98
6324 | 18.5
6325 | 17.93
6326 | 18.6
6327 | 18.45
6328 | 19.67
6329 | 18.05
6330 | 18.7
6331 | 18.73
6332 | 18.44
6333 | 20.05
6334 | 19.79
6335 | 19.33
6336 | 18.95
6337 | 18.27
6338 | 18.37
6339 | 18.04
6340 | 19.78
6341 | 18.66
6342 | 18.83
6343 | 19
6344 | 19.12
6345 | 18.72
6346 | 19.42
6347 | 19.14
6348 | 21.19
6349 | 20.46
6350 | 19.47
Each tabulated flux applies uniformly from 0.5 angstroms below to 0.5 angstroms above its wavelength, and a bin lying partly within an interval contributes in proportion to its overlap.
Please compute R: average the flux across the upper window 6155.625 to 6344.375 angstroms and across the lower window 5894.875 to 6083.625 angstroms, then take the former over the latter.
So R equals 0.95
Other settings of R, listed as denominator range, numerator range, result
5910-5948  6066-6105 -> 1.20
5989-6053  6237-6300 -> 0.87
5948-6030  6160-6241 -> 0.87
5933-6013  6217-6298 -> 0.90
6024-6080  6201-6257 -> 0.78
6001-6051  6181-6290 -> 0.84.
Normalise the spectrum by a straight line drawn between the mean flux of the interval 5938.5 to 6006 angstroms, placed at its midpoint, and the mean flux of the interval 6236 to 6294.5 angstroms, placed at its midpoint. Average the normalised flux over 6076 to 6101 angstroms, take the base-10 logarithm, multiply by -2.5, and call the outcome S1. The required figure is -0.17 mag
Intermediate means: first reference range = 16.3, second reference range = 15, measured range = 18.6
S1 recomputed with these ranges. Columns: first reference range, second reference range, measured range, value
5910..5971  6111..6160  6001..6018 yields -0.02 mag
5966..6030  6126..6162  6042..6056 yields -0.07 mag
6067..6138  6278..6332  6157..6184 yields 0.21 mag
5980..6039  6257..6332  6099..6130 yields -0.06 mag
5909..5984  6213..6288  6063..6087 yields -0.23 mag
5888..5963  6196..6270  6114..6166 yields -0.24 mag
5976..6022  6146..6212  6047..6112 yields -0.14 mag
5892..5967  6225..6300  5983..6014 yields -0.17 mag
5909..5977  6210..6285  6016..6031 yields -0.15 mag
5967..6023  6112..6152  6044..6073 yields -0.06 mag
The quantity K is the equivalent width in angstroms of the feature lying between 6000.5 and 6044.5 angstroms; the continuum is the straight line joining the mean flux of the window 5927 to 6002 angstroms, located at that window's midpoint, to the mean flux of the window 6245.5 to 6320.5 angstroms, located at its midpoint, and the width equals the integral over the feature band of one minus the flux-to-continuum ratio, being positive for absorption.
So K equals -3.4 angstroms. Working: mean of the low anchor 16.1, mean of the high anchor 15.9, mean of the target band 17.3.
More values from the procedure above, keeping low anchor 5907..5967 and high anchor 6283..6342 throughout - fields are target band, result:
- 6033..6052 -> -2.4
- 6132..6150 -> -2.5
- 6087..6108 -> -2.3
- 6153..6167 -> 1.3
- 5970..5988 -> -0.7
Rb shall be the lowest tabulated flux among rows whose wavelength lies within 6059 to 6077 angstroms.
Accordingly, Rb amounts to 16.11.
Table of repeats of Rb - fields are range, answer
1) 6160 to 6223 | 8.21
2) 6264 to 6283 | 14.4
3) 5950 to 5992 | 14.69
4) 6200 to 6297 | 11.51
